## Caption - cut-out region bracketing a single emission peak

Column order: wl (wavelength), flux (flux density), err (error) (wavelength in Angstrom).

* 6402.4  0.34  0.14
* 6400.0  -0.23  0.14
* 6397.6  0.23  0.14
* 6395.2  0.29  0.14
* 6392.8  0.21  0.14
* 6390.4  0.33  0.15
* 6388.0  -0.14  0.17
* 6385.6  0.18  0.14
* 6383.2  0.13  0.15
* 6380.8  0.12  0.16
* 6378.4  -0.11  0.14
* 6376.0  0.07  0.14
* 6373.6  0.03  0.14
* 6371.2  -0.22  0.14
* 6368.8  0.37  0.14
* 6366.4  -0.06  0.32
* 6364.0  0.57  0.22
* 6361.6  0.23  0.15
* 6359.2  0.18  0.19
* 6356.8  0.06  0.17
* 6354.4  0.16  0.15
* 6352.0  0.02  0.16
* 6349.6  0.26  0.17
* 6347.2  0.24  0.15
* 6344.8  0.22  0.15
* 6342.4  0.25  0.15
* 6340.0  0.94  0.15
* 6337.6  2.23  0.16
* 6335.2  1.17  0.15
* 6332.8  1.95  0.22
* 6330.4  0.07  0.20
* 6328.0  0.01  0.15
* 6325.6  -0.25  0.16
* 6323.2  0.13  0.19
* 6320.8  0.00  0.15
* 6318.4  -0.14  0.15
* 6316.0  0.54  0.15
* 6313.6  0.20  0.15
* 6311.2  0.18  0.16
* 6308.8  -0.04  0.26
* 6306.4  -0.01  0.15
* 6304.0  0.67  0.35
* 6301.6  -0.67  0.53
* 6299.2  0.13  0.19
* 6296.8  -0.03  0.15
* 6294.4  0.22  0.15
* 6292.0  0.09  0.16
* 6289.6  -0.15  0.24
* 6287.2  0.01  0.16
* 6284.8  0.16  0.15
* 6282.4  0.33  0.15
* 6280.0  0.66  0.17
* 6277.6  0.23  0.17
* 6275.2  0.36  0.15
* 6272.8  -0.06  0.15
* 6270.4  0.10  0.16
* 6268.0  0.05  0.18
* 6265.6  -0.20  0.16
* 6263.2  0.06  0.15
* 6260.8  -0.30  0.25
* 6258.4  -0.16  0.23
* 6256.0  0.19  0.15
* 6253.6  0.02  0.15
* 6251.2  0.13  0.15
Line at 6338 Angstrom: [O II]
